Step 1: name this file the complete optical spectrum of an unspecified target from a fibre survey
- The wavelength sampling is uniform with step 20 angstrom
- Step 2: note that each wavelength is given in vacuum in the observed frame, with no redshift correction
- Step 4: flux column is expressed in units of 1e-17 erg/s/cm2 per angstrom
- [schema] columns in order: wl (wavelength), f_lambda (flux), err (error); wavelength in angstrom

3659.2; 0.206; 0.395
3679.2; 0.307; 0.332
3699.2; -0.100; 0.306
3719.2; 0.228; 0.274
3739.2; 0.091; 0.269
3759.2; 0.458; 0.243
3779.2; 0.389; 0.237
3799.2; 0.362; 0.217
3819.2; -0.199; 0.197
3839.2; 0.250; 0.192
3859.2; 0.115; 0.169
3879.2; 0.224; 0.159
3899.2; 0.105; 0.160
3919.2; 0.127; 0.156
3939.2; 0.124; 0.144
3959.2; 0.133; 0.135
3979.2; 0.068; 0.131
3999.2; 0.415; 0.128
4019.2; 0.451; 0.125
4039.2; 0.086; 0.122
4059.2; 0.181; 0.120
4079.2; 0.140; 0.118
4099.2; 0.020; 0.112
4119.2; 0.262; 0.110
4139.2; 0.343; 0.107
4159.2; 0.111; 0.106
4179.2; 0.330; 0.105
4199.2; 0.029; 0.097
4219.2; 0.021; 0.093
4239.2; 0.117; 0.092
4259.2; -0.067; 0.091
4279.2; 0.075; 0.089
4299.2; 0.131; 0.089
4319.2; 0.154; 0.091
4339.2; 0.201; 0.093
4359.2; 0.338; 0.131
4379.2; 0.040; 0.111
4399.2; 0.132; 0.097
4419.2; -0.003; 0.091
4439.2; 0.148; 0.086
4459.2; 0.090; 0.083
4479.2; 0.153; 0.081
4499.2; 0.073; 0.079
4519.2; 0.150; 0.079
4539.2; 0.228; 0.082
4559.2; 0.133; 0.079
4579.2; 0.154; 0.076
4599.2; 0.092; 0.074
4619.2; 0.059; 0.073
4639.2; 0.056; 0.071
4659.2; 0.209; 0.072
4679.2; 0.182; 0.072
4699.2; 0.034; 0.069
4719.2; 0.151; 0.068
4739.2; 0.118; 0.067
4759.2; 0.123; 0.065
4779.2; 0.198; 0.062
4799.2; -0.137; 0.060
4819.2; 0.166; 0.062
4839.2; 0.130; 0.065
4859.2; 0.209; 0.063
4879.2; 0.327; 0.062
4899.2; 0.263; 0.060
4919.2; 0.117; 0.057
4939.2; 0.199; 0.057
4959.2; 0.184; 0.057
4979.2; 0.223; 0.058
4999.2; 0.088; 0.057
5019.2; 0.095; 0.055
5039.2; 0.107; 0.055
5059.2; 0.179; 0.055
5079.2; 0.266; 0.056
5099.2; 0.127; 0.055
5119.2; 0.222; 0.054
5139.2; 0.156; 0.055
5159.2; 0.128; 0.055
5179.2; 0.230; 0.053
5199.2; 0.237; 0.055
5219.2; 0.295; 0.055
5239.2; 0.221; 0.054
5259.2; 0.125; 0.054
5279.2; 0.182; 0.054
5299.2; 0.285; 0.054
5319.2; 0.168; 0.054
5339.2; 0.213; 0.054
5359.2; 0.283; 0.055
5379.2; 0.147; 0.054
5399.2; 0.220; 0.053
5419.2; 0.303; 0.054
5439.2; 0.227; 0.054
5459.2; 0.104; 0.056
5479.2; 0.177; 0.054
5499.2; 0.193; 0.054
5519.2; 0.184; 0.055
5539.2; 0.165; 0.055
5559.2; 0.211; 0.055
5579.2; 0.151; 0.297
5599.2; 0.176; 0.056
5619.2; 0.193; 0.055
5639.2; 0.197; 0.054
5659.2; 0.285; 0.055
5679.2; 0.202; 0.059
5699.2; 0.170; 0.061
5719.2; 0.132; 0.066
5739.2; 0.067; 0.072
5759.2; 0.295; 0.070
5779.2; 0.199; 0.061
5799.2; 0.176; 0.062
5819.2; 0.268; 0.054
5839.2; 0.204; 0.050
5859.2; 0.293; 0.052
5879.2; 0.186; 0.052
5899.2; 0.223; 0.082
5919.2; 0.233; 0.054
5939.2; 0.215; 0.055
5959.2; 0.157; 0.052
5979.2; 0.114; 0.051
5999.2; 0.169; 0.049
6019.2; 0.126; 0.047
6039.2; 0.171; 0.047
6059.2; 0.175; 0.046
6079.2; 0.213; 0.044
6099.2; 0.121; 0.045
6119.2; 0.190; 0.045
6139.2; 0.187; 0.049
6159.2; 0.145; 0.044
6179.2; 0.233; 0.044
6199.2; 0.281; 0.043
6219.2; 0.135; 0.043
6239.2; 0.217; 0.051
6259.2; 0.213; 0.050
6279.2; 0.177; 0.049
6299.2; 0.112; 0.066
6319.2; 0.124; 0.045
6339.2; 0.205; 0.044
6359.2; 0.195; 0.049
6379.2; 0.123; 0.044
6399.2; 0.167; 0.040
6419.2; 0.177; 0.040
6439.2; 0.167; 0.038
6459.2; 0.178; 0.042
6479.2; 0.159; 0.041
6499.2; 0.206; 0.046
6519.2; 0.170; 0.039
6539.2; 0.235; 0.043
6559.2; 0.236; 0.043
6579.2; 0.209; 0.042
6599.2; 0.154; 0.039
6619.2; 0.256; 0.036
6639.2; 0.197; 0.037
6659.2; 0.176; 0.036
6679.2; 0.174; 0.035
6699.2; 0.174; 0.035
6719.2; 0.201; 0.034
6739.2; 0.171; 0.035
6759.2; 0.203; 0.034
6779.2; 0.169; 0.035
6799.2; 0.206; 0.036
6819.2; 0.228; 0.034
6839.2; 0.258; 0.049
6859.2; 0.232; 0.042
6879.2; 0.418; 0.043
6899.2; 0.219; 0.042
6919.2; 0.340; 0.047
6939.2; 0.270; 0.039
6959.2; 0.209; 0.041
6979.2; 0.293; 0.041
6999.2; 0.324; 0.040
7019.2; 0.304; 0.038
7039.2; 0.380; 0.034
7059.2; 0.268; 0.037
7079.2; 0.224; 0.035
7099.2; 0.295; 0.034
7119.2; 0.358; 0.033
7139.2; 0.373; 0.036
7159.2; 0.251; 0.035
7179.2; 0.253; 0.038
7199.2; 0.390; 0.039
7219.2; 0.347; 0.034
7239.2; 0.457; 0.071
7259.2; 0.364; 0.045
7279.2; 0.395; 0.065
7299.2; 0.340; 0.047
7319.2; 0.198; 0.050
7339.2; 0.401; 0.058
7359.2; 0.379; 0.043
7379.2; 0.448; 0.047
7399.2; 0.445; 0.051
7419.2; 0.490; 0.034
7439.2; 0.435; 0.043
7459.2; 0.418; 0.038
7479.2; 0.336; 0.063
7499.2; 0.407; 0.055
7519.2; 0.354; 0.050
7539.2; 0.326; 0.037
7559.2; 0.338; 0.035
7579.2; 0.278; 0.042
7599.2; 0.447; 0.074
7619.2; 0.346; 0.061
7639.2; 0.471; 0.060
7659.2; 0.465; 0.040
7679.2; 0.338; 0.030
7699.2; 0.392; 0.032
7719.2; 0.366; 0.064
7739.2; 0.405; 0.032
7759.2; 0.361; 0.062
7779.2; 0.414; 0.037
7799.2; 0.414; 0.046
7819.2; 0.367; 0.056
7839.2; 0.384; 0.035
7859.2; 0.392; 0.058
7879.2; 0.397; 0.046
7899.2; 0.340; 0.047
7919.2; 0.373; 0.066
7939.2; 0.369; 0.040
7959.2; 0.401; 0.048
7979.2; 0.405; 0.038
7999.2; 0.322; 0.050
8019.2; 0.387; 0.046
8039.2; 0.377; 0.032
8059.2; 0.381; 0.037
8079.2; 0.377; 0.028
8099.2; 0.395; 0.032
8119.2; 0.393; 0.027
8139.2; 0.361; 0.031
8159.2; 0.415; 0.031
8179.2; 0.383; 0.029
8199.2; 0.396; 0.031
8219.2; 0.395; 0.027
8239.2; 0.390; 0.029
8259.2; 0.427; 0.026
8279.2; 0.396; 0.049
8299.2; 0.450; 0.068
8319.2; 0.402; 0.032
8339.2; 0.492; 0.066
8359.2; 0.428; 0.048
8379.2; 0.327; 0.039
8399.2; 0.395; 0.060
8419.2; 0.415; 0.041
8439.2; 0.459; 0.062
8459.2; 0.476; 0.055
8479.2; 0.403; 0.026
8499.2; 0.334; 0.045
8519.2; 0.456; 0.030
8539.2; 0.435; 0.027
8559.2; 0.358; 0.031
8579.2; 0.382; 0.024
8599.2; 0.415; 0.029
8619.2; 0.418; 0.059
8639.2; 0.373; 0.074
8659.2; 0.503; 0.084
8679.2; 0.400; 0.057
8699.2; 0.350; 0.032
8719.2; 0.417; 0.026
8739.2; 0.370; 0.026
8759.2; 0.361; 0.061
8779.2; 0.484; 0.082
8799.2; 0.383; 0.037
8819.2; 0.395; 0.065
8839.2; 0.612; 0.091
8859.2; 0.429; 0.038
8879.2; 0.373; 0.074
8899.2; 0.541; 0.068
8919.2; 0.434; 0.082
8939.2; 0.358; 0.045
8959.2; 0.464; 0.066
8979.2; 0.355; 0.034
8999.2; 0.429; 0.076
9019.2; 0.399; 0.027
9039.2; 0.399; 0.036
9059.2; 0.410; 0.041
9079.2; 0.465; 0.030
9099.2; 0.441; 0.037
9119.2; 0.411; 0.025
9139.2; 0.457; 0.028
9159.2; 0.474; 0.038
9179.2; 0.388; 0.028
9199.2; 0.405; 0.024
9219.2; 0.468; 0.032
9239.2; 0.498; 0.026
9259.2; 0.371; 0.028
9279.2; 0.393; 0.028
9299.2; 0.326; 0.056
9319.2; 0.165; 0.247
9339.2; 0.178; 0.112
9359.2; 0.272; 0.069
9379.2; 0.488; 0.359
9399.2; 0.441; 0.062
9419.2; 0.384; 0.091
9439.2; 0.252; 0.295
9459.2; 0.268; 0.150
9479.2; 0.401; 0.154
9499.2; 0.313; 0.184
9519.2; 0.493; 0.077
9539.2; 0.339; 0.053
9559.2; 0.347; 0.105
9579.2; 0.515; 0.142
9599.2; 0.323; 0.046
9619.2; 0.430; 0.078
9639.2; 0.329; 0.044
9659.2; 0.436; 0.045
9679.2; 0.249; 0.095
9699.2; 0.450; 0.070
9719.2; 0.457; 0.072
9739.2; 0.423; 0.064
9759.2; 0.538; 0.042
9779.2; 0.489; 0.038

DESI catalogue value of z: 0.844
